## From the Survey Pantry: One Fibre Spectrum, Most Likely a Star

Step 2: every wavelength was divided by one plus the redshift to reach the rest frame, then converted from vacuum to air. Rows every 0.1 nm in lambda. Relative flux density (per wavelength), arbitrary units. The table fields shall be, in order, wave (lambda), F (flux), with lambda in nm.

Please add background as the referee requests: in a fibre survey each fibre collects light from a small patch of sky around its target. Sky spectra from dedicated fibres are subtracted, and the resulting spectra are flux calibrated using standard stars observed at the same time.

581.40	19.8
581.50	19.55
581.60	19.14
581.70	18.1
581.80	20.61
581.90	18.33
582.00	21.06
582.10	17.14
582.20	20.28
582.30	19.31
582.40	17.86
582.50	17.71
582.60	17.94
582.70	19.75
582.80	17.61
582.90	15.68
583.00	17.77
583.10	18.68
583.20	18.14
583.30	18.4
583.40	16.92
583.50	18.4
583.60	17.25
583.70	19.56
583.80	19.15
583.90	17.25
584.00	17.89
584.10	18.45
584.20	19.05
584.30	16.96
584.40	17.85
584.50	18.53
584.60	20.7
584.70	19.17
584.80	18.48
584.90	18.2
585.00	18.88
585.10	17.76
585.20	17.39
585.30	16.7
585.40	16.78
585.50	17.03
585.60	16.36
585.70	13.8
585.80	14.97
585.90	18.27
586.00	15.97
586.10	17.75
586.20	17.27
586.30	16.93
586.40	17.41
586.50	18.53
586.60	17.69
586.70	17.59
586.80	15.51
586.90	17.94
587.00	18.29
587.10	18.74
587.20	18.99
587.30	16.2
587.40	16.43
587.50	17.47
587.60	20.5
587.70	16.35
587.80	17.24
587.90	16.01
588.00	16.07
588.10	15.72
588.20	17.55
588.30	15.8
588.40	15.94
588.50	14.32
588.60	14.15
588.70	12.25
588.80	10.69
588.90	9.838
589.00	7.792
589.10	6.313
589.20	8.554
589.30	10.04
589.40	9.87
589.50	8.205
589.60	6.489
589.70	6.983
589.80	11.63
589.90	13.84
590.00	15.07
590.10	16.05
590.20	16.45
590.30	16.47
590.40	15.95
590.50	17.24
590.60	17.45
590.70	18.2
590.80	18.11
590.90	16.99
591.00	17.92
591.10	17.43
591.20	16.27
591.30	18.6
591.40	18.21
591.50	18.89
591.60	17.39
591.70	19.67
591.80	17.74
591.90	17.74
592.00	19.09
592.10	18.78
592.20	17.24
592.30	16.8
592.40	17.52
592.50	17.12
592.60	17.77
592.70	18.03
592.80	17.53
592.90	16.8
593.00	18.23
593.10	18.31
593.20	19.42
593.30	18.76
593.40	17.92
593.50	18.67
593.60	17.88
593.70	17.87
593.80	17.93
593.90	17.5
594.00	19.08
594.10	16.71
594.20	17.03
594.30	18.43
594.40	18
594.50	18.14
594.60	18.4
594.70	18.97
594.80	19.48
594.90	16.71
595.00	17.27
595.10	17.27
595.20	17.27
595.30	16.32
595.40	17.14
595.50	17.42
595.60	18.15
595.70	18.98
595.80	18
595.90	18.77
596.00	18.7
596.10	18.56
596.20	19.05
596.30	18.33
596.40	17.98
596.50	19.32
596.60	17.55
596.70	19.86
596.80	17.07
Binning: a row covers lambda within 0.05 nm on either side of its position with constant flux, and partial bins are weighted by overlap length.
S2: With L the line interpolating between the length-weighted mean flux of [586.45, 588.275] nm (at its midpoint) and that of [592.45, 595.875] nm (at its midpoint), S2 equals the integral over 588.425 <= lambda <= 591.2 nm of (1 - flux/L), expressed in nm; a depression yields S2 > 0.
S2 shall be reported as 0.69 nm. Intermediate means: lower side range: 17.4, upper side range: 17.9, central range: 13.2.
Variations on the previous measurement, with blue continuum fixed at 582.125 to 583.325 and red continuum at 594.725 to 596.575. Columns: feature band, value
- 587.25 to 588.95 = 0.25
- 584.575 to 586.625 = 0.09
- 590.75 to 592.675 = 0.03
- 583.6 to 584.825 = -0.02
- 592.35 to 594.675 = 0.01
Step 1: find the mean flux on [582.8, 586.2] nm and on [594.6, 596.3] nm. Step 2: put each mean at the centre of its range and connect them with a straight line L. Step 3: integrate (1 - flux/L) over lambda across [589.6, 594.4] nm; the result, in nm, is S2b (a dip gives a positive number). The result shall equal 0.21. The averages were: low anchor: 17.7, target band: 17.1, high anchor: 18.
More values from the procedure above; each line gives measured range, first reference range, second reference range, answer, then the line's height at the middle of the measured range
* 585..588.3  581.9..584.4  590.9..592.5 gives 0.18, 18.1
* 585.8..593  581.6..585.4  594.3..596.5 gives 0.94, 18.2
